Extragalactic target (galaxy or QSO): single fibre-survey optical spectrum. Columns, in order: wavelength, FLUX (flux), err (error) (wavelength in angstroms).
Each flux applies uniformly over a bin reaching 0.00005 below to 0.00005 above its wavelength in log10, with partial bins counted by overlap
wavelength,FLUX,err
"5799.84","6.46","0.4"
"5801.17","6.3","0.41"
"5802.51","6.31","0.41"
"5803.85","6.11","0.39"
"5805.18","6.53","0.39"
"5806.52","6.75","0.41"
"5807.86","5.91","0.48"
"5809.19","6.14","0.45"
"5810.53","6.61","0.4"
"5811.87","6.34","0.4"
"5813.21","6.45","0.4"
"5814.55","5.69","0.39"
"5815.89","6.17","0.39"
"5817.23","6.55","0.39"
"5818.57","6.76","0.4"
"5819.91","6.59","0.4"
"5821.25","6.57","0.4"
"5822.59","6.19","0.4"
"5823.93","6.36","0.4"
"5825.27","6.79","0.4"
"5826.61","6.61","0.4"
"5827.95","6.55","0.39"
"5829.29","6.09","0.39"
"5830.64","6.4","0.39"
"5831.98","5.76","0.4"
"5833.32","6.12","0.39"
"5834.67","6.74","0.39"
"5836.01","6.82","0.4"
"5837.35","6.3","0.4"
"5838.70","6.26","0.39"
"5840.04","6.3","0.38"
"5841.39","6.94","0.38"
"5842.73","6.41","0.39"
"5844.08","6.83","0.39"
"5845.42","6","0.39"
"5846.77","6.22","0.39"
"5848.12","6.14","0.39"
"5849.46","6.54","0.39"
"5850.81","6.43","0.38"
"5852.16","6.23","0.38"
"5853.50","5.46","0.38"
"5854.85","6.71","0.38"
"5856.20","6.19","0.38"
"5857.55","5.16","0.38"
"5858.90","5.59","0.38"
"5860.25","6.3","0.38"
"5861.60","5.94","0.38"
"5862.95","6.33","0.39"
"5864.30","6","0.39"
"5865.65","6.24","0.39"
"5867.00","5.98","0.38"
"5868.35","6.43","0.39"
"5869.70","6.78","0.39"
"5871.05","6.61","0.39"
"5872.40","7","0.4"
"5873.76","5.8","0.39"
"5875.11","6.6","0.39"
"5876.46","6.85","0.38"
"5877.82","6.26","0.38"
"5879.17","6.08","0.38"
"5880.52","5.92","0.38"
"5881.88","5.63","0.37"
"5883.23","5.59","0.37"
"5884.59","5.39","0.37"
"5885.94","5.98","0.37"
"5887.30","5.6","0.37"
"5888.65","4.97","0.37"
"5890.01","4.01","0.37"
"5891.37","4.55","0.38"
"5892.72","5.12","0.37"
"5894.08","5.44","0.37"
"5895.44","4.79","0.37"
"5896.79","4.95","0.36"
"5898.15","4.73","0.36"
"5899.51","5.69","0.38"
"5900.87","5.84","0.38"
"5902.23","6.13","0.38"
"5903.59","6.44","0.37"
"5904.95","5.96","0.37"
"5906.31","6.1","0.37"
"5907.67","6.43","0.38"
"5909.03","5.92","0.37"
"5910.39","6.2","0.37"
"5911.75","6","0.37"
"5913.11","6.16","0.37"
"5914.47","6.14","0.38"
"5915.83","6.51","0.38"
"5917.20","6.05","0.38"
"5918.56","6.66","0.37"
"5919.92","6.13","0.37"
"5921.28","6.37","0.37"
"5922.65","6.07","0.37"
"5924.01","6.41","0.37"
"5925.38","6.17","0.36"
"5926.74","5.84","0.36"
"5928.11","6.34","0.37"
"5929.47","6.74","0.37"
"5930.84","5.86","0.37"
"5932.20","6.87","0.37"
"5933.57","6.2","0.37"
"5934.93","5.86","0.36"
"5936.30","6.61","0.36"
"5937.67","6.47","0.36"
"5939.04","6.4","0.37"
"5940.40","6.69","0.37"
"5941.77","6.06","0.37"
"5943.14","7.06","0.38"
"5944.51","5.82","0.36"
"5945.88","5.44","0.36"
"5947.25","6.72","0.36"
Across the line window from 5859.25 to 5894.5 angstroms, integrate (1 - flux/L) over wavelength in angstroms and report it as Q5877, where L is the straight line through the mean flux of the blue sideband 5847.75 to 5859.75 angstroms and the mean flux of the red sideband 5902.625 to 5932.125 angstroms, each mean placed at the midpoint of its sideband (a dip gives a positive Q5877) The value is 1.2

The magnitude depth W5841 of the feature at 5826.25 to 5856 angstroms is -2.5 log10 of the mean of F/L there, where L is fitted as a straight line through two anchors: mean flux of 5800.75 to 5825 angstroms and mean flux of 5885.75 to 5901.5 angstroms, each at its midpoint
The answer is -0.08 mag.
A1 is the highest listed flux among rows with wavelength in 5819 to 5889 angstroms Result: 7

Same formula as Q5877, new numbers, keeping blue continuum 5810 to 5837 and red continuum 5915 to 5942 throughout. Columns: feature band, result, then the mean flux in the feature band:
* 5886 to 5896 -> 2.1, 4.99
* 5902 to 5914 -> 0.4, 6.15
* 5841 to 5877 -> 0.6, 6.28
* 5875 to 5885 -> 0.5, 6.02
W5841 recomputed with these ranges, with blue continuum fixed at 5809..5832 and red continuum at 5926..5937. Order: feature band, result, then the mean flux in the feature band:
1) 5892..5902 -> 0.20 mag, 5.26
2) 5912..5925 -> 0.01 mag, 6.27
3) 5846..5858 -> 0.04 mag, 6.13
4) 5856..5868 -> 0.07 mag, 5.97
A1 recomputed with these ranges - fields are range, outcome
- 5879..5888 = 6.08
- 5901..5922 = 6.66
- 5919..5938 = 6.87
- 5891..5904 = 6.44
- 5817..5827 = 6.79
